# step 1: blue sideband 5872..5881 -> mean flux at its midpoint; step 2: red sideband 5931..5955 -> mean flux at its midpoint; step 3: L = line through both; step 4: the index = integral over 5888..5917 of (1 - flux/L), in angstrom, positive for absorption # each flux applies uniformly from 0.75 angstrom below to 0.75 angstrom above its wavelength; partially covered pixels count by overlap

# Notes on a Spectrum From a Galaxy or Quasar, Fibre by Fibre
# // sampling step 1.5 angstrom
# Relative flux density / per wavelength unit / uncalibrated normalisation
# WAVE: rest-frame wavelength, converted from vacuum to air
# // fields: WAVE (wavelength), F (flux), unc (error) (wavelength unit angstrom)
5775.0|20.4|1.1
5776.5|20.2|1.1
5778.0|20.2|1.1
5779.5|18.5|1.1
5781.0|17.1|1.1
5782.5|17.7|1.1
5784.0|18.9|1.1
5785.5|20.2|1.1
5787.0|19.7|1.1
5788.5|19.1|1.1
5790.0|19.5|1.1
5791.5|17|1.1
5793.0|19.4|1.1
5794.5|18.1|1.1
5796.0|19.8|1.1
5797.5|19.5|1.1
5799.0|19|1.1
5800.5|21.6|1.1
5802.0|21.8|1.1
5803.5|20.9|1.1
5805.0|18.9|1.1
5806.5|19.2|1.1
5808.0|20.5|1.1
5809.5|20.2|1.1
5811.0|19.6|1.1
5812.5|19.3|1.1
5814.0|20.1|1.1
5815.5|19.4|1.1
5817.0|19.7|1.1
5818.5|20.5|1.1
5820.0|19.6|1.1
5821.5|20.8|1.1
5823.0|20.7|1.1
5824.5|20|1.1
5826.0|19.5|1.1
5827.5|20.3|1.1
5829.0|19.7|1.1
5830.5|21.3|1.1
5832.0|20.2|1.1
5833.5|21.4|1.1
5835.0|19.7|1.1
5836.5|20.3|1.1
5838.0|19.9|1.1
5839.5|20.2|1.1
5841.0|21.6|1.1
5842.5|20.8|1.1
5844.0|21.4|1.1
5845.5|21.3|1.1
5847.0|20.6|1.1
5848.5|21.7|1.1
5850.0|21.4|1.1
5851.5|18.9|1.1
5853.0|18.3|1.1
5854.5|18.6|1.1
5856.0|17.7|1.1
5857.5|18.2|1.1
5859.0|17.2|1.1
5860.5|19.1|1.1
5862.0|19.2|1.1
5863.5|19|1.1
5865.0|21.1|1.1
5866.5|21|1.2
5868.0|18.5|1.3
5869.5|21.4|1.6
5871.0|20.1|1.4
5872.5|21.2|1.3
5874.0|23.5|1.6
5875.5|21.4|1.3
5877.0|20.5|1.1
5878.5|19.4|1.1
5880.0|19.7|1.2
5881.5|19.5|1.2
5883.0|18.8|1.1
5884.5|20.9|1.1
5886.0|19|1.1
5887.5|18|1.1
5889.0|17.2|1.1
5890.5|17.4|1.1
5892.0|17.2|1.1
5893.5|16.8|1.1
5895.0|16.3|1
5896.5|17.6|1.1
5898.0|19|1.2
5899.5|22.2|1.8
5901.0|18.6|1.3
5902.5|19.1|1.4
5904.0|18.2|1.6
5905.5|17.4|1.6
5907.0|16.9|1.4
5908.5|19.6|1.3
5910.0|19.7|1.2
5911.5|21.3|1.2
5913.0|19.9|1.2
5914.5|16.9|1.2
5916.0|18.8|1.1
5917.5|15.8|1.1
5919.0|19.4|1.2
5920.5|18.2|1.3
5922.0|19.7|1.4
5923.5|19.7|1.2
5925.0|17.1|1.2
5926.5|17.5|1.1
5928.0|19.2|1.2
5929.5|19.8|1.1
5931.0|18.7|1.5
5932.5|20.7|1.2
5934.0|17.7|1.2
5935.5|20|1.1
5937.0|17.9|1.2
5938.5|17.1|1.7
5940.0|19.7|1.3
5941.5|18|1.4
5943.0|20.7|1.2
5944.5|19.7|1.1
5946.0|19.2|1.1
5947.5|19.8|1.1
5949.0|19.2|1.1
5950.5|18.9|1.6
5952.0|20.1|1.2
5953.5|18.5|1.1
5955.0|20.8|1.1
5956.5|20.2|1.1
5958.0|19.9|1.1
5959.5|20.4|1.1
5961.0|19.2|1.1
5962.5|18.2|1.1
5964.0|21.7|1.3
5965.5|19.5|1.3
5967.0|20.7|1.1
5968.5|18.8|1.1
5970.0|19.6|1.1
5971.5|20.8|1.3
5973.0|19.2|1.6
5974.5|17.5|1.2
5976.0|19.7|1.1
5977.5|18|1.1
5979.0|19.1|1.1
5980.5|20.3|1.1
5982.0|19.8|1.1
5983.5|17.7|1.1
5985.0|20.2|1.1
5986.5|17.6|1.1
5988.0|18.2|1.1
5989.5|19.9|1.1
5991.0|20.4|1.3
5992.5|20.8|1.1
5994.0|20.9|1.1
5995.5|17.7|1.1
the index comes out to 2.6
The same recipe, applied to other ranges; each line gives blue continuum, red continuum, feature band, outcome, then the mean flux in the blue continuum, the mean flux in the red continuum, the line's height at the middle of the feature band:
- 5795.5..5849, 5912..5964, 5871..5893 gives 0.15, 20.3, 19.1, 19.7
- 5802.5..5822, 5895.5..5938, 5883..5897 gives 0.88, 19.9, 18.8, 19.1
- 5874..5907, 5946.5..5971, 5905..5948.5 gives 1.05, 18.8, 19.7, 19.3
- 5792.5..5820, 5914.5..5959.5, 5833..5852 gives -1.06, 19.9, 19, 19.6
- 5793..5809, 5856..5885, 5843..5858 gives 0.05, 19.9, 19.9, 19.9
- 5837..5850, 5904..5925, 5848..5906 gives 1.82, 21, 18.6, 19.9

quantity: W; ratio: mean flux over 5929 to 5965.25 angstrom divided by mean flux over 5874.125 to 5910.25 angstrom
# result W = 1.03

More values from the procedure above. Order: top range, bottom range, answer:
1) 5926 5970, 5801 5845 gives 0.96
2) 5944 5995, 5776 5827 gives 1.00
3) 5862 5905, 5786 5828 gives 0.98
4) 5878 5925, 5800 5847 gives 0.92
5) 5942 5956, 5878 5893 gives 1.05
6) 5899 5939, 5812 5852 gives 0.92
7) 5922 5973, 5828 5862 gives 0.97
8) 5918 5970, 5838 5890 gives 0.97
